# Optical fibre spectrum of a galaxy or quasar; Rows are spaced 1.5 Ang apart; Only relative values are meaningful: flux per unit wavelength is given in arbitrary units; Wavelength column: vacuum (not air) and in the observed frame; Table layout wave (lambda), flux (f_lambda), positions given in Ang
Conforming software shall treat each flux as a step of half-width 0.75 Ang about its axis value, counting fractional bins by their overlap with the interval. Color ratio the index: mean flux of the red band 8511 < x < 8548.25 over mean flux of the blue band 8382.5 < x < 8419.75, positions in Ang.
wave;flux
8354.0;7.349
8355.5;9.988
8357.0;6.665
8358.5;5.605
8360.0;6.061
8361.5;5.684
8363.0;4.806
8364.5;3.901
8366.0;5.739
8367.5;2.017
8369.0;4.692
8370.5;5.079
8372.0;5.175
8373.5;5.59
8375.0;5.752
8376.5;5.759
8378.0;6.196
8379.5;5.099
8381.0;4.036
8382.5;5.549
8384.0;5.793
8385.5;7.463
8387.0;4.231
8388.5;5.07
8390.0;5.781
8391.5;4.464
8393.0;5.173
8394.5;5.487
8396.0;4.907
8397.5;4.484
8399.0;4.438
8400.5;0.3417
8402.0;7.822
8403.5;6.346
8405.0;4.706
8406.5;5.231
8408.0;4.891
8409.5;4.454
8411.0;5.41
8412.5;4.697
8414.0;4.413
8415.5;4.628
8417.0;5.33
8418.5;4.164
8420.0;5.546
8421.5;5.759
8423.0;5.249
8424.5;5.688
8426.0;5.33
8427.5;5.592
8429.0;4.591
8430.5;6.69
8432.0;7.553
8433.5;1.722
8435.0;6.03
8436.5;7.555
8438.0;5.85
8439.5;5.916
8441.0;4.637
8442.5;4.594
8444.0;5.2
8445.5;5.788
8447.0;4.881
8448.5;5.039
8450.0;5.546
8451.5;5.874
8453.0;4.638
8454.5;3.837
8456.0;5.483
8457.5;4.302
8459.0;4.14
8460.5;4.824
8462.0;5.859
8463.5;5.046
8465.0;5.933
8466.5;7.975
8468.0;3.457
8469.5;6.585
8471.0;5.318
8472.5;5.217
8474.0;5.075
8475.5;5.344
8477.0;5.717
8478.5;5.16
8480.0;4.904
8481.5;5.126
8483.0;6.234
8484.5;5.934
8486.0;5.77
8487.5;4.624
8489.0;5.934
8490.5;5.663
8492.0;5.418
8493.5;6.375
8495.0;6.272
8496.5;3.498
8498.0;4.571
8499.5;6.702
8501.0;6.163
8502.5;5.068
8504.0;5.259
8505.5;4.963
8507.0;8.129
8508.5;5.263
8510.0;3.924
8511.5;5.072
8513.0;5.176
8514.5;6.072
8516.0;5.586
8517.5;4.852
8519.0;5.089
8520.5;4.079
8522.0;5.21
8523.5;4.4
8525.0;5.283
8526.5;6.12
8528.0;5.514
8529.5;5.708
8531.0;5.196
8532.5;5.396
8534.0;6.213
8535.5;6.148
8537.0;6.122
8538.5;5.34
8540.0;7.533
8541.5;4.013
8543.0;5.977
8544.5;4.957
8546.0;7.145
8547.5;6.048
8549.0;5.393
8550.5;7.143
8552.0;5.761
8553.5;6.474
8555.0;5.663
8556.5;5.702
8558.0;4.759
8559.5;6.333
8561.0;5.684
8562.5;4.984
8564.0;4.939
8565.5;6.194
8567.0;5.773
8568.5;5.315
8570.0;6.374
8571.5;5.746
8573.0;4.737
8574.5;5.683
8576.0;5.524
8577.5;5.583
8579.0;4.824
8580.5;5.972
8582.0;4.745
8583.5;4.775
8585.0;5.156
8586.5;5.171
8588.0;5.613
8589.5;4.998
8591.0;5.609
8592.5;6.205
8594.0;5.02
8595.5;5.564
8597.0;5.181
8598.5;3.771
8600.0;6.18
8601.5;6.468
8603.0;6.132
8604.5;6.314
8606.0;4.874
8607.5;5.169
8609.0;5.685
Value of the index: 1.10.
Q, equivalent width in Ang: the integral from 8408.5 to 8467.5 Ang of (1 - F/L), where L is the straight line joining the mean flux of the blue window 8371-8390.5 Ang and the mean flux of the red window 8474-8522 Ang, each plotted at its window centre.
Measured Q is 2.0 Ang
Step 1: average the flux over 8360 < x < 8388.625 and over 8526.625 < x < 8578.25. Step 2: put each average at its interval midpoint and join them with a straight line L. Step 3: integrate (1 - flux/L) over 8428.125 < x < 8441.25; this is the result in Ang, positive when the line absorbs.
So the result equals -0.72 Ang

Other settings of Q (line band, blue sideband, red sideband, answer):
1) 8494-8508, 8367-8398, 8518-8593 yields -0.5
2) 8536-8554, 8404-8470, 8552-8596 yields -1.8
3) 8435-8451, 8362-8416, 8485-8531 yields -1.1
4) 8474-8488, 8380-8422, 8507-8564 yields -0.2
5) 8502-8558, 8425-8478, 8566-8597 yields -2.0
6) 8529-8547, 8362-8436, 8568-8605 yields -1.5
